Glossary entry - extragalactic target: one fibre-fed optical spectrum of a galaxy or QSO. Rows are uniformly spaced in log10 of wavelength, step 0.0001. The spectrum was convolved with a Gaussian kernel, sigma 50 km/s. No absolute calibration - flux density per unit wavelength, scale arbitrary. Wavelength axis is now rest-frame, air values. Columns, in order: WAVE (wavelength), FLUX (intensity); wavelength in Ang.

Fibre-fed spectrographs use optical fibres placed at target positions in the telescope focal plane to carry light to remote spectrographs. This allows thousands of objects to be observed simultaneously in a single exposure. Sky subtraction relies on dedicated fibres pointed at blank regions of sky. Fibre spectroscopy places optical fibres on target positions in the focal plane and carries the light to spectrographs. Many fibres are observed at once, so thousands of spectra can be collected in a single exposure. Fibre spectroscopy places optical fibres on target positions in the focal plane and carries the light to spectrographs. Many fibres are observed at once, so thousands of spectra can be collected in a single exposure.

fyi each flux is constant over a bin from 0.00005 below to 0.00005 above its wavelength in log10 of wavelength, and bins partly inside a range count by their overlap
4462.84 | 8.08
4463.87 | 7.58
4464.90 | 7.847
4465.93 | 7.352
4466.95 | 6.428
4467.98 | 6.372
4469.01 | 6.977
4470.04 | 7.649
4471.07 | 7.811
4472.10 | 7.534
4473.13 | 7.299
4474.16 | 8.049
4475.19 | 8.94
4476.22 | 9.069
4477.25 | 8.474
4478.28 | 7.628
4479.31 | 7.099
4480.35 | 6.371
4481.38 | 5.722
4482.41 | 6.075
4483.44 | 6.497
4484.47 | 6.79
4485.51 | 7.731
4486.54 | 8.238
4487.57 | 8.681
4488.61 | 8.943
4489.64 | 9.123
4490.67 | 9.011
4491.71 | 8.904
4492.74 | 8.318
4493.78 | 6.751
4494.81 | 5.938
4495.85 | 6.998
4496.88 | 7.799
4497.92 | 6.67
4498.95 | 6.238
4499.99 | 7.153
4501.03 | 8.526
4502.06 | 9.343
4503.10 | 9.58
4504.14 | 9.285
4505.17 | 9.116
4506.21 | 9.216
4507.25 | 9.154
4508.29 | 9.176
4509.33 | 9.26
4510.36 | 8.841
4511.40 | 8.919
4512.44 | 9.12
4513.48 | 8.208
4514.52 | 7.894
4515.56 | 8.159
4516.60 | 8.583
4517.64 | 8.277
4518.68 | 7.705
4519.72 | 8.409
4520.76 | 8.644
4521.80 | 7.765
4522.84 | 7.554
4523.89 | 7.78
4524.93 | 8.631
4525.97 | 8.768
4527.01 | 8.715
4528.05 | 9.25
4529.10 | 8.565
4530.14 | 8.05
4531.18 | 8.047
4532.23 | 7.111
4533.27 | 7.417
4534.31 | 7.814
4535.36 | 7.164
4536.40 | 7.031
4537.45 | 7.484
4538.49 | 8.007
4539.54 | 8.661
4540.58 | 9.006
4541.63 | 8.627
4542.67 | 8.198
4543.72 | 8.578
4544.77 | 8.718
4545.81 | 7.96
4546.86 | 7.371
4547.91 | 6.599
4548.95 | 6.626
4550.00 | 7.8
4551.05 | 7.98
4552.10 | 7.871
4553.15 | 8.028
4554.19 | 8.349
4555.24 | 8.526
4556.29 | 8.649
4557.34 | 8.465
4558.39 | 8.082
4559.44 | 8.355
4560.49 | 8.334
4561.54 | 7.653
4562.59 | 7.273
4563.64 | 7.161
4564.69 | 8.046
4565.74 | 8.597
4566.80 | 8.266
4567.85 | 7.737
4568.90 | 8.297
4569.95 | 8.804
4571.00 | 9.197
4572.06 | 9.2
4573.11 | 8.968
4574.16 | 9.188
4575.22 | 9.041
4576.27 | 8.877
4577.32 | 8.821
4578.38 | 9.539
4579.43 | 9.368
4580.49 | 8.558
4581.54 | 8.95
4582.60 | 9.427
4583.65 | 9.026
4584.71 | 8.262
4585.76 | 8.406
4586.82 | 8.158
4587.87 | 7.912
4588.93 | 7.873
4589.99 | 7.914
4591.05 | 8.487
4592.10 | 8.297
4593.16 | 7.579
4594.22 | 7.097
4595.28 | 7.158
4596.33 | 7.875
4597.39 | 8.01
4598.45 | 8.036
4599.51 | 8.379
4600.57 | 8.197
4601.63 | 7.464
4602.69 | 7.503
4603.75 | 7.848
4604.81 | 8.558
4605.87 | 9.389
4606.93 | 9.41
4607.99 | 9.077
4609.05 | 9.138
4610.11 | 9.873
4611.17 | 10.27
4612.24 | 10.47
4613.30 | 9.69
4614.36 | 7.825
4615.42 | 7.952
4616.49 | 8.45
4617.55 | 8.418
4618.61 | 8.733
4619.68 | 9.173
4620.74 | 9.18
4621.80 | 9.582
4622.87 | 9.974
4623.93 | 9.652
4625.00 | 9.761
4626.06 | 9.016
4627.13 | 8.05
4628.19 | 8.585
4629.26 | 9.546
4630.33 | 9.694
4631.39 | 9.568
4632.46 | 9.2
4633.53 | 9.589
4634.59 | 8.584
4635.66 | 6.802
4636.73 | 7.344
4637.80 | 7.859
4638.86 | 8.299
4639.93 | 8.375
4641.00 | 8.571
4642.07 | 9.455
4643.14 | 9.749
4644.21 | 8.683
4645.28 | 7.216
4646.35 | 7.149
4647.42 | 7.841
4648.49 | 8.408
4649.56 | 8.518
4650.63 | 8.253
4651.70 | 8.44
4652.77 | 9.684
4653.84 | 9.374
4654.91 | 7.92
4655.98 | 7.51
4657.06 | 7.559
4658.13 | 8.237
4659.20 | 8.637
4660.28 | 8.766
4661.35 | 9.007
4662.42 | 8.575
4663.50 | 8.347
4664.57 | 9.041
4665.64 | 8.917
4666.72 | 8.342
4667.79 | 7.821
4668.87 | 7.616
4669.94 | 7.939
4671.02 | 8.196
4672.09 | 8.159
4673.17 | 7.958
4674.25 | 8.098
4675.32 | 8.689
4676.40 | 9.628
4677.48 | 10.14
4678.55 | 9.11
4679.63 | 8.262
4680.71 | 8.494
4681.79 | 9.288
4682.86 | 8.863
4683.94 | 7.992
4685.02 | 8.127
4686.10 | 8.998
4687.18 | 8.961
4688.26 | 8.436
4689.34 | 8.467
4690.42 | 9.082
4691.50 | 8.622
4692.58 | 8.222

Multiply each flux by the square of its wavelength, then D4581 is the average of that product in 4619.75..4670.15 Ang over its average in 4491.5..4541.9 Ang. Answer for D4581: 1.11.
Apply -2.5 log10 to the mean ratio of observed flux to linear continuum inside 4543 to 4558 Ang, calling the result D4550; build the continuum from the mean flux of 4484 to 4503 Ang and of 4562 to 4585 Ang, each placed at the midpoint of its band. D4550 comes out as 0.06 mag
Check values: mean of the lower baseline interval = 7.88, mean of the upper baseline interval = 8.66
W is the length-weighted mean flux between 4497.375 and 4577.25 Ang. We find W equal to 8.26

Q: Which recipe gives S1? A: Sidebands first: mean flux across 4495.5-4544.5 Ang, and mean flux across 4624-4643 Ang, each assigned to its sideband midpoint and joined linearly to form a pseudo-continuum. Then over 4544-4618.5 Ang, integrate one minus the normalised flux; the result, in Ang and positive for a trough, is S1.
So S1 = 1.3 Ang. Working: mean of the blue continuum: 8.27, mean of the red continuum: 8.76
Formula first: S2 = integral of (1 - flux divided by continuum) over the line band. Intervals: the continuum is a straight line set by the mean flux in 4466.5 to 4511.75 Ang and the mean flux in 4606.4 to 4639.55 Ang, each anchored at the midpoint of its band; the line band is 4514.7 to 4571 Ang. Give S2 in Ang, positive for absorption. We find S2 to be 1.8 Ang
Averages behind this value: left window 7.9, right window 8.99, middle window 8.08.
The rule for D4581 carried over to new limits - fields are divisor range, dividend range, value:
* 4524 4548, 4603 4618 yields 1.15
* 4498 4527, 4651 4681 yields 1.08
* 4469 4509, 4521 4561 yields 1.04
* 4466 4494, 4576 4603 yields 1.13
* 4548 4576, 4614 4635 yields 1.13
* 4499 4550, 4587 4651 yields 1.08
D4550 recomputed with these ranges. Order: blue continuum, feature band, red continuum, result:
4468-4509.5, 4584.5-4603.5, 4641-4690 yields 0.046 mag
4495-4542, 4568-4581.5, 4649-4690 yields -0.076 mag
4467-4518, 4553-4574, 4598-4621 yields 0.018 mag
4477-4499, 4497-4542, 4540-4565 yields -0.076 mag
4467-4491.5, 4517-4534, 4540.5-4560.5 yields -0.033 mag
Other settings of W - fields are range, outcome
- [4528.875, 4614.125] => 8.32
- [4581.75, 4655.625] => 8.6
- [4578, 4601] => 8.29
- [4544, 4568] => 7.94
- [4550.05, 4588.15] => 8.48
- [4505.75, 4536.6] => 8.32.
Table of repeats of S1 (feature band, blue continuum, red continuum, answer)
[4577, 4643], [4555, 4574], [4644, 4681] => -2.41 Ang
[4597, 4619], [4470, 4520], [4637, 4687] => -0.96 Ang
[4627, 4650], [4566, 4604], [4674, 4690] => 0.25 Ang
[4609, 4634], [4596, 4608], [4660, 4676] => -2.75 Ang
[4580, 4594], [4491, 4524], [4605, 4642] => 0.64 Ang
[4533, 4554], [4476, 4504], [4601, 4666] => 0.56 Ang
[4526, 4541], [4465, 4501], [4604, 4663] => -0.21 Ang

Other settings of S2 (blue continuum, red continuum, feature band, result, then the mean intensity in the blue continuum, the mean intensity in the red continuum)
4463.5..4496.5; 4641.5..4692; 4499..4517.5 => -2.4 Ang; 7.57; 8.52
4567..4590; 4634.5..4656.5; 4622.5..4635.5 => -1.2 Ang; 8.72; 8.28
